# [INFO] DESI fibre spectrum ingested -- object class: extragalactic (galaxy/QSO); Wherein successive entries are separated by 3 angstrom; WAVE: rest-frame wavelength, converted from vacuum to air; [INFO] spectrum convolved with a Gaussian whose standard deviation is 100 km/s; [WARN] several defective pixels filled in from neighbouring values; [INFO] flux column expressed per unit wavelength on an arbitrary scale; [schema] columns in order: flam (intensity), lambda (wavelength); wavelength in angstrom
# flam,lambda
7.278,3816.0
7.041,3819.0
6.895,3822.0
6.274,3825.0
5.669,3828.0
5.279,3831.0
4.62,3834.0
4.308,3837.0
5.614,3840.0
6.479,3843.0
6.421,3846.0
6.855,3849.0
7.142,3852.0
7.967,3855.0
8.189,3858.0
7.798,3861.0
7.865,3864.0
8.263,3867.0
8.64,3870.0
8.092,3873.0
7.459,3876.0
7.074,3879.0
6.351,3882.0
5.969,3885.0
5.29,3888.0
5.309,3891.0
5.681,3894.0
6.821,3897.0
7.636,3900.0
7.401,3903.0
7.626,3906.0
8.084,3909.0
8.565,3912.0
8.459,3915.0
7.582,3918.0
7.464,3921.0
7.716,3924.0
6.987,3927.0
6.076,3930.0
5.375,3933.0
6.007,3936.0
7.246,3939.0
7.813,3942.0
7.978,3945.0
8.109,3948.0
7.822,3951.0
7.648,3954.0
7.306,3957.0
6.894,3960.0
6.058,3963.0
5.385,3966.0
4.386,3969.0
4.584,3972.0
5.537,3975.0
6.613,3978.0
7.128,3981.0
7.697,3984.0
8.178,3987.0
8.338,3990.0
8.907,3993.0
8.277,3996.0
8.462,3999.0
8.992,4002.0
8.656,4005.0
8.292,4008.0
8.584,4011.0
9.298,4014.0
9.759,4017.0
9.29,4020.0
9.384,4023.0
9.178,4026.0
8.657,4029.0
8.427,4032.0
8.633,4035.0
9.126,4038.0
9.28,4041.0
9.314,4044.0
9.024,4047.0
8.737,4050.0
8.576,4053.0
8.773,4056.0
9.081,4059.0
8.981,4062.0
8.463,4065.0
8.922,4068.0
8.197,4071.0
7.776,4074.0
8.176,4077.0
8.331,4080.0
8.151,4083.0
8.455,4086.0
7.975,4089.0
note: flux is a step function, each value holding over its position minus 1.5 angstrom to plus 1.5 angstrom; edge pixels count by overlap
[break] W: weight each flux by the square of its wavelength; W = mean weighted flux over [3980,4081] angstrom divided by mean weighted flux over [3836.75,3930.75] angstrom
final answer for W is 1.31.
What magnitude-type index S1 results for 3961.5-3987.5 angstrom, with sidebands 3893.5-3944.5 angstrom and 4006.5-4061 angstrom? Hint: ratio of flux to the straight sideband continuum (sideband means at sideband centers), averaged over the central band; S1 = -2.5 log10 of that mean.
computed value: 0.31 mag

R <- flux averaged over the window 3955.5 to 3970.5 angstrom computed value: 6.01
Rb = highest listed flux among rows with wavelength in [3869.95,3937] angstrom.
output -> 8.64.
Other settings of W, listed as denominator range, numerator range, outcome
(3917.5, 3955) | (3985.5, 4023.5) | 1.26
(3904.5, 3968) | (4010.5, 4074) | 1.30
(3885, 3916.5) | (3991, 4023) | 1.33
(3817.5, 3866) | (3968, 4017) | 1.27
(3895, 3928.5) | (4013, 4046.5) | 1.27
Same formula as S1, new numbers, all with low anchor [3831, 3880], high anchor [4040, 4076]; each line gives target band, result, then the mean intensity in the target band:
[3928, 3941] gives 0.22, 6.27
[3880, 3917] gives 0.07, 6.94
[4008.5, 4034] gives -0.08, 9.03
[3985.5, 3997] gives -0.03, 8.43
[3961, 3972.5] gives 0.46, 5.23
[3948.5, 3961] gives 0.05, 7.49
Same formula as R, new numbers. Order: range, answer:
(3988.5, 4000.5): 8.5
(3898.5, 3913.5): 7.86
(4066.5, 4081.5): 8.28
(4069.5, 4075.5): 7.99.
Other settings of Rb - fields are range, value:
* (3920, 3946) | 7.978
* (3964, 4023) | 9.759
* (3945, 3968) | 8.109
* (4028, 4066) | 9.314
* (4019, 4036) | 9.384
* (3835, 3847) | 6.479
